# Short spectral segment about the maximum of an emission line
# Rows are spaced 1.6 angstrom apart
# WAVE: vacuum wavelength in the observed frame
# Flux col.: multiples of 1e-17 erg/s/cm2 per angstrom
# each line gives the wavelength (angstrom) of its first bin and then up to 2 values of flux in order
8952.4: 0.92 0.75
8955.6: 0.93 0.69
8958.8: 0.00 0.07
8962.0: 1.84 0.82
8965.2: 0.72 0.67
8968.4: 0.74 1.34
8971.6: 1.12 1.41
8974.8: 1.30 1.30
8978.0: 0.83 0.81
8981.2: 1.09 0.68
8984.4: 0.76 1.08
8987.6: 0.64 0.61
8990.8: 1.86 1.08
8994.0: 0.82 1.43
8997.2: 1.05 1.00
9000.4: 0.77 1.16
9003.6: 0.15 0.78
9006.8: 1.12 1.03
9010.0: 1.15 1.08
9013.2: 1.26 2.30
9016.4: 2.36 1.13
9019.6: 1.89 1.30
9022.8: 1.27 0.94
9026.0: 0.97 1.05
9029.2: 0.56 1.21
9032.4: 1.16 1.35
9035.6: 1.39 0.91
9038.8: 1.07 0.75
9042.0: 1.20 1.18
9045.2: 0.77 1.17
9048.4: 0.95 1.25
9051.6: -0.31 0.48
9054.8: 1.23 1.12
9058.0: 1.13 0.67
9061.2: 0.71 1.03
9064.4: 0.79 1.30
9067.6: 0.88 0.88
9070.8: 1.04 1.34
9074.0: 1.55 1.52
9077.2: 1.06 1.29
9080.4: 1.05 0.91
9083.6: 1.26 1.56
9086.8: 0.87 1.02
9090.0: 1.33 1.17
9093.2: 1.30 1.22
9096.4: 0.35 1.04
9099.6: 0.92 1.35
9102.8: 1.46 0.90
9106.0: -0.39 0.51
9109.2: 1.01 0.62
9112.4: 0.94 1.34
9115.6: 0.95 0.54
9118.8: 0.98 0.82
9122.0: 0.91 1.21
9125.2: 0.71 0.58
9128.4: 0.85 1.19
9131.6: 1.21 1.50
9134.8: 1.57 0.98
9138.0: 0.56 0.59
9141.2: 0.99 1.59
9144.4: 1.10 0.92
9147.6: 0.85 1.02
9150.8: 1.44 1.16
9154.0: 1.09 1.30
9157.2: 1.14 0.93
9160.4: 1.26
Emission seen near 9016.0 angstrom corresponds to [S II] 6716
